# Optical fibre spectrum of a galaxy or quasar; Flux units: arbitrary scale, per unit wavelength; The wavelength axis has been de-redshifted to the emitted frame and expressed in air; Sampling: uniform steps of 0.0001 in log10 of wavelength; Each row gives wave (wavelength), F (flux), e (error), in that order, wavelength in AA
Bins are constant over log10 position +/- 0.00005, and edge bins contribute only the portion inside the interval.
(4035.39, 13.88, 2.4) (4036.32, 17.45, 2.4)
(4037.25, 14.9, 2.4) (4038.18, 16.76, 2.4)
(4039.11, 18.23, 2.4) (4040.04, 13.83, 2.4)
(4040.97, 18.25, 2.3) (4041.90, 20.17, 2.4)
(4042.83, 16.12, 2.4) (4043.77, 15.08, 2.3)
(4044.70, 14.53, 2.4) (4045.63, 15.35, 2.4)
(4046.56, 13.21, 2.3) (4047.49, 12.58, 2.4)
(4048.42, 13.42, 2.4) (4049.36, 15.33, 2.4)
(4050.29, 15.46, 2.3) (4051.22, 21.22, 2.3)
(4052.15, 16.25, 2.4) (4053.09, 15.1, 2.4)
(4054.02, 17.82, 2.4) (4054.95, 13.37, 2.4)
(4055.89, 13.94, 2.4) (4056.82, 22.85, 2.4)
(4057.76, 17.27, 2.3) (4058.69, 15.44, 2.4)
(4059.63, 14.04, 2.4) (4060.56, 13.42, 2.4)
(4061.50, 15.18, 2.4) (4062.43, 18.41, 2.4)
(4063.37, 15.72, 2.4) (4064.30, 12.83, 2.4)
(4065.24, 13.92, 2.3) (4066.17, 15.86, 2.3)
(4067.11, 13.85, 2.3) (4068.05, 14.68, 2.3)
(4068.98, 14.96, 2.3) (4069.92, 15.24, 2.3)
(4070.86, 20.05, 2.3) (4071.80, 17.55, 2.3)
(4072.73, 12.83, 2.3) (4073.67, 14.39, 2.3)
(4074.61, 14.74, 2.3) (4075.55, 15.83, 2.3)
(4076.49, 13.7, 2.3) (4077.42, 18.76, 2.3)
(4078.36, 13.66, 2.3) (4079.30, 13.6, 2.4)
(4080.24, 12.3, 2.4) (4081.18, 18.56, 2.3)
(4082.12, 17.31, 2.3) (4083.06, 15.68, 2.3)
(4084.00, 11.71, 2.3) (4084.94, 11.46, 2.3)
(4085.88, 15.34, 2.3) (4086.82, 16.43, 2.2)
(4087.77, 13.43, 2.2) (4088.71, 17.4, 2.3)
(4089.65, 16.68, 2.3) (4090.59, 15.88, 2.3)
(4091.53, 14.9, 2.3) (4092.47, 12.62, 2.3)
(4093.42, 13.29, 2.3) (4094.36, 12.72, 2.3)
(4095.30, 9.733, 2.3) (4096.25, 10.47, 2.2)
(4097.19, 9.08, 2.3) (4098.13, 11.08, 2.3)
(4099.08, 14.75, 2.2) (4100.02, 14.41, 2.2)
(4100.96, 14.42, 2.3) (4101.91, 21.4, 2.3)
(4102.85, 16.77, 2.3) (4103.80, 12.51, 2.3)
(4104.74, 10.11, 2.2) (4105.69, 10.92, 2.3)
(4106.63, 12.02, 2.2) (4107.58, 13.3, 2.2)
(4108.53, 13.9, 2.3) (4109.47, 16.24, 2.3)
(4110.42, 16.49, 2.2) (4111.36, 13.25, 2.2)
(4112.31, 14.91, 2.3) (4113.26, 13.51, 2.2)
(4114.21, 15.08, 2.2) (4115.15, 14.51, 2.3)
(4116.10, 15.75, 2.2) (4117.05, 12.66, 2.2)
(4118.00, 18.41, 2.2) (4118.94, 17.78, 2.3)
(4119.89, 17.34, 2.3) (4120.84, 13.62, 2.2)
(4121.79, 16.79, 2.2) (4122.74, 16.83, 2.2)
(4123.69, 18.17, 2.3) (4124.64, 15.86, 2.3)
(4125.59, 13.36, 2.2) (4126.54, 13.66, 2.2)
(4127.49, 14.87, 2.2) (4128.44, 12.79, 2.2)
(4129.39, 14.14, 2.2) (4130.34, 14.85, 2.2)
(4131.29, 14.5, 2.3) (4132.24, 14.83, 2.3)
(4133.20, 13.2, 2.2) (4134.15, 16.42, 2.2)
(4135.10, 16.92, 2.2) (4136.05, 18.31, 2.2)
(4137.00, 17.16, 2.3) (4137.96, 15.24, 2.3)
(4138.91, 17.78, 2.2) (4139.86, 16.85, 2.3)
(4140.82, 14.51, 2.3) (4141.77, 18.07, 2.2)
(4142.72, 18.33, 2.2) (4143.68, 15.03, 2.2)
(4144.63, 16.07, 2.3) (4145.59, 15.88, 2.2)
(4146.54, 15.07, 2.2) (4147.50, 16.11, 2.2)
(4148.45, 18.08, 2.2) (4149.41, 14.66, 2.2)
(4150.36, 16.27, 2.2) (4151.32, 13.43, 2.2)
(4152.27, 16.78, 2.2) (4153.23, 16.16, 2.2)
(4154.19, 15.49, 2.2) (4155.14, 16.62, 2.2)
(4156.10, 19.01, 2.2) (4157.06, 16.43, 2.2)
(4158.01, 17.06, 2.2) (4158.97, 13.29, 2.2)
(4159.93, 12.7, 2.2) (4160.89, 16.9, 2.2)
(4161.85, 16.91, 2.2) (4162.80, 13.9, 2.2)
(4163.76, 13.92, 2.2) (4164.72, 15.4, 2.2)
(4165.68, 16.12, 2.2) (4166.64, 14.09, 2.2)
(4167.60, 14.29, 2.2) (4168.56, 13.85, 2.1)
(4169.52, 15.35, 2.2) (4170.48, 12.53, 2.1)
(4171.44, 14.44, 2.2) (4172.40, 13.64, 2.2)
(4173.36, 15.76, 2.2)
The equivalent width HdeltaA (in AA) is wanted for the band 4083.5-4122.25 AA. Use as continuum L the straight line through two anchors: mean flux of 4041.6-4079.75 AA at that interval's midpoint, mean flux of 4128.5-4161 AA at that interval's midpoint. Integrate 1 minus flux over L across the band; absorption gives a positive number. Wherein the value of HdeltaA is 3.7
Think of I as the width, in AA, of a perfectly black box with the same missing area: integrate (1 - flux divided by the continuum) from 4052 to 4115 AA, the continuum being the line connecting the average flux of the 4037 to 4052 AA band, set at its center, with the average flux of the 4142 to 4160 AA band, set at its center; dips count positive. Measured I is 5.00 AA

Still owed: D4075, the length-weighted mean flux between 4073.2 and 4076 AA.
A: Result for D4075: 15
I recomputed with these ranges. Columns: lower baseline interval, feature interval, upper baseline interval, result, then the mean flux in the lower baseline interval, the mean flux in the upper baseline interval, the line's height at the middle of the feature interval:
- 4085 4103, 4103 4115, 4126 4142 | 0.84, 14.1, 15.5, 14.6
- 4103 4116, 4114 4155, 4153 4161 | -2.50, 13.7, 15.9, 14.9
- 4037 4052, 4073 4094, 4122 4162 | 1.35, 15.9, 15.8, 15.9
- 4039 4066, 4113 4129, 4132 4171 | 0.38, 15.8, 15.7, 15.7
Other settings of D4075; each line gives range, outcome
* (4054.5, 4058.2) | 16.8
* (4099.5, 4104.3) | 15.9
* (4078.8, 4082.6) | 15.4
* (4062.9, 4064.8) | 14.3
